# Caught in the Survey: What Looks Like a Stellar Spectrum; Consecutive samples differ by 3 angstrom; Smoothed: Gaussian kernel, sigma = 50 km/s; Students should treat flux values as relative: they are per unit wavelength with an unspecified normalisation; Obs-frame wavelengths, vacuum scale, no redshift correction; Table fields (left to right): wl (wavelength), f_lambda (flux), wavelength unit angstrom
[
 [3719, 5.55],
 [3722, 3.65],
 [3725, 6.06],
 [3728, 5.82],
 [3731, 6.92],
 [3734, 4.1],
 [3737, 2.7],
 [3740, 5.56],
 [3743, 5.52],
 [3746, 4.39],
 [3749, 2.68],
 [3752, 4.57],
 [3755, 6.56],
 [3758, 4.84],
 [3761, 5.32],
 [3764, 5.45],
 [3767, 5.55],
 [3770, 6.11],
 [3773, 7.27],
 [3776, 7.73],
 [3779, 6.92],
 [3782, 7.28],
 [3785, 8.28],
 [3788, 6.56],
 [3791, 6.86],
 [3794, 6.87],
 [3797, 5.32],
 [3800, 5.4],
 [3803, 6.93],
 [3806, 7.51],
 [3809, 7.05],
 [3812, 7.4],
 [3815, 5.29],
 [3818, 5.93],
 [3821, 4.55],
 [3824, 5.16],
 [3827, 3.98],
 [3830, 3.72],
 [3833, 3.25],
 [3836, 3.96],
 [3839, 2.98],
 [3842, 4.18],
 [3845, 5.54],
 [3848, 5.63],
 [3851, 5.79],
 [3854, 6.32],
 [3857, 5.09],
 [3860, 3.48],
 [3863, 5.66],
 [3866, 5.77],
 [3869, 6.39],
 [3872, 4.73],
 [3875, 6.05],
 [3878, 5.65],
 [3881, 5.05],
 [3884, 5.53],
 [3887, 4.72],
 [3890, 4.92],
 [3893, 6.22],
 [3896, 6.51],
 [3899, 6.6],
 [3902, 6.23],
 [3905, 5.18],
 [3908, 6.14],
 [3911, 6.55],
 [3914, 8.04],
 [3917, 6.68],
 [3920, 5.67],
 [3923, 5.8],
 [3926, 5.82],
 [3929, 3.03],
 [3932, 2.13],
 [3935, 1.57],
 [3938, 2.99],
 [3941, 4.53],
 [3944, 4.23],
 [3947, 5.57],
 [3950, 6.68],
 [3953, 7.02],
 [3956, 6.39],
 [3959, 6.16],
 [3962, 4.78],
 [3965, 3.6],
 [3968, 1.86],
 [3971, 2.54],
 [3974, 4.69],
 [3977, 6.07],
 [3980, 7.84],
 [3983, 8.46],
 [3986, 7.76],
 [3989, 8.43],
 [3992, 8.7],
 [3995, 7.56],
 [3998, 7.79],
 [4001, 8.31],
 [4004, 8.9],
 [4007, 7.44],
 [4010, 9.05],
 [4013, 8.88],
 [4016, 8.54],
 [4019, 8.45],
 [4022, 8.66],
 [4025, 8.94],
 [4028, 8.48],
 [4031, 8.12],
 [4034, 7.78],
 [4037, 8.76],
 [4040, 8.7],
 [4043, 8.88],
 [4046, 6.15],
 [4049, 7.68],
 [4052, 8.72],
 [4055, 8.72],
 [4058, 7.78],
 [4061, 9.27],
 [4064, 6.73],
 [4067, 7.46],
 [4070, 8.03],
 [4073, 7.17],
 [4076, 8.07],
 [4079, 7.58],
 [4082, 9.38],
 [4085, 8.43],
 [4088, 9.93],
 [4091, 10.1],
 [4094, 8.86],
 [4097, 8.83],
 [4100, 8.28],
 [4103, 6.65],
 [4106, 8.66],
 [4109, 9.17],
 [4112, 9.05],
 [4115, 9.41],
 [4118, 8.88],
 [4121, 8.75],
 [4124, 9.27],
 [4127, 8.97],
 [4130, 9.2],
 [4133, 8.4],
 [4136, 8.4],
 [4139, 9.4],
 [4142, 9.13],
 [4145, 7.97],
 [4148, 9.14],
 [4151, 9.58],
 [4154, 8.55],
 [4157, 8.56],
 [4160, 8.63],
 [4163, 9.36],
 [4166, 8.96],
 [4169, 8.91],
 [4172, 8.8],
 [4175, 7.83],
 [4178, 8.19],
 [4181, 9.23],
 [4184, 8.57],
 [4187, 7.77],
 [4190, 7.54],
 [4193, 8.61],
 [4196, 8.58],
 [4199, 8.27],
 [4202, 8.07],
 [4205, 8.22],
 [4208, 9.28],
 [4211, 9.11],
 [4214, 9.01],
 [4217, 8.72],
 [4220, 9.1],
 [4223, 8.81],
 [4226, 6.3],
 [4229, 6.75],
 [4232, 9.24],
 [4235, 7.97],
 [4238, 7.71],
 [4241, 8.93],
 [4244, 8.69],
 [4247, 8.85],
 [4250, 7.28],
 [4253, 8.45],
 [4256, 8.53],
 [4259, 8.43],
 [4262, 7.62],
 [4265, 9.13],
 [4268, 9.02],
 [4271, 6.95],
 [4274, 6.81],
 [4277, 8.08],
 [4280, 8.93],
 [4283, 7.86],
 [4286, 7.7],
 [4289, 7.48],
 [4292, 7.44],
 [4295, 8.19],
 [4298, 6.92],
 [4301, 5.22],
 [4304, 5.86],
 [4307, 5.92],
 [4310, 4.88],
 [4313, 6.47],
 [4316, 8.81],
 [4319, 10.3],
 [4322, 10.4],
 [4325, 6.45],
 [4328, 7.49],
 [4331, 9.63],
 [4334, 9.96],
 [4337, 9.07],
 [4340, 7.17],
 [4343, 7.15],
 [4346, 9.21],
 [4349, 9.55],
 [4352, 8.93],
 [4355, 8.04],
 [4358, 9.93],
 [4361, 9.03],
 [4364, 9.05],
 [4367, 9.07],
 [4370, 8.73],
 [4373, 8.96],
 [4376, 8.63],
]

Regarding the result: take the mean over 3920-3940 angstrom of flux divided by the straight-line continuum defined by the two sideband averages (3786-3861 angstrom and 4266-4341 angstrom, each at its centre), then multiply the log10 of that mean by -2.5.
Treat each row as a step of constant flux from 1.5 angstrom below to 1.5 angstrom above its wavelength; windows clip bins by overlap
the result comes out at 0.50 mag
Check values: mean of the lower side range 5.42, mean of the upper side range 7.73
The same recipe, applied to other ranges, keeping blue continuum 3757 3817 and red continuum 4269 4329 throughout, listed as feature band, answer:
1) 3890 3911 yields 0.11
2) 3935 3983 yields 0.34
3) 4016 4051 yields -0.19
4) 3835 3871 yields 0.29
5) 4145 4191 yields -0.20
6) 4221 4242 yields -0.09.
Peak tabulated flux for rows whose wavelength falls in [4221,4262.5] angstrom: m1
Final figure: 9.24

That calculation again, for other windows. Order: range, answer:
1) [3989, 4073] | 9.27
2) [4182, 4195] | 8.61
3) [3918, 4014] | 9.05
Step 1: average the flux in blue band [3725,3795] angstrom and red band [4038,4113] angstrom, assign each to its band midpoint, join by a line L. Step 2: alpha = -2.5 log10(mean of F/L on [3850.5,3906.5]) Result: 0.21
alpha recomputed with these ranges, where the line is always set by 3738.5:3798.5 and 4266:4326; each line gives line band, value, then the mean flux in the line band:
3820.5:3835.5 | 0.44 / 4.09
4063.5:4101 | -0.22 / 8.42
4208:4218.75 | -0.23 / 9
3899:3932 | 0.11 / 5.77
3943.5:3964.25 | 0.12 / 5.83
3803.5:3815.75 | -0.14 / 6.92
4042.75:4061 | -0.18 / 8.03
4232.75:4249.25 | -0.15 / 8.41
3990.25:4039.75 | -0.25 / 8.41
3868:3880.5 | 0.12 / 5.63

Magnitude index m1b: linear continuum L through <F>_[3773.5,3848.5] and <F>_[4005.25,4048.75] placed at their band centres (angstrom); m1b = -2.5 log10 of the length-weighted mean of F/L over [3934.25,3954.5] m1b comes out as 0.47 mag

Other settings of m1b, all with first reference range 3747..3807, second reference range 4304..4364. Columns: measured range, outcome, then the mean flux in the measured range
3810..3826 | 0.12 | 5.66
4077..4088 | -0.18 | 8.65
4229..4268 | -0.05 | 8.36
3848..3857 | 0.11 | 5.82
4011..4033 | -0.20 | 8.57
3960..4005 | 0.08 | 6.46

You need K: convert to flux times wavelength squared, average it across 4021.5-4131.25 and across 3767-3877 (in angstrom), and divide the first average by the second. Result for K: 1.68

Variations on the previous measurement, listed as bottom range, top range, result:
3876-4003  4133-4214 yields 1.69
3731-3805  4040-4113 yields 1.67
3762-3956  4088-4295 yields 1.80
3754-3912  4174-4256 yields 1.76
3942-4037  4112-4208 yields 1.34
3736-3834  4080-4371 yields 1.82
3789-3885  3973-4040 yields 1.64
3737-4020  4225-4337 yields 1.65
